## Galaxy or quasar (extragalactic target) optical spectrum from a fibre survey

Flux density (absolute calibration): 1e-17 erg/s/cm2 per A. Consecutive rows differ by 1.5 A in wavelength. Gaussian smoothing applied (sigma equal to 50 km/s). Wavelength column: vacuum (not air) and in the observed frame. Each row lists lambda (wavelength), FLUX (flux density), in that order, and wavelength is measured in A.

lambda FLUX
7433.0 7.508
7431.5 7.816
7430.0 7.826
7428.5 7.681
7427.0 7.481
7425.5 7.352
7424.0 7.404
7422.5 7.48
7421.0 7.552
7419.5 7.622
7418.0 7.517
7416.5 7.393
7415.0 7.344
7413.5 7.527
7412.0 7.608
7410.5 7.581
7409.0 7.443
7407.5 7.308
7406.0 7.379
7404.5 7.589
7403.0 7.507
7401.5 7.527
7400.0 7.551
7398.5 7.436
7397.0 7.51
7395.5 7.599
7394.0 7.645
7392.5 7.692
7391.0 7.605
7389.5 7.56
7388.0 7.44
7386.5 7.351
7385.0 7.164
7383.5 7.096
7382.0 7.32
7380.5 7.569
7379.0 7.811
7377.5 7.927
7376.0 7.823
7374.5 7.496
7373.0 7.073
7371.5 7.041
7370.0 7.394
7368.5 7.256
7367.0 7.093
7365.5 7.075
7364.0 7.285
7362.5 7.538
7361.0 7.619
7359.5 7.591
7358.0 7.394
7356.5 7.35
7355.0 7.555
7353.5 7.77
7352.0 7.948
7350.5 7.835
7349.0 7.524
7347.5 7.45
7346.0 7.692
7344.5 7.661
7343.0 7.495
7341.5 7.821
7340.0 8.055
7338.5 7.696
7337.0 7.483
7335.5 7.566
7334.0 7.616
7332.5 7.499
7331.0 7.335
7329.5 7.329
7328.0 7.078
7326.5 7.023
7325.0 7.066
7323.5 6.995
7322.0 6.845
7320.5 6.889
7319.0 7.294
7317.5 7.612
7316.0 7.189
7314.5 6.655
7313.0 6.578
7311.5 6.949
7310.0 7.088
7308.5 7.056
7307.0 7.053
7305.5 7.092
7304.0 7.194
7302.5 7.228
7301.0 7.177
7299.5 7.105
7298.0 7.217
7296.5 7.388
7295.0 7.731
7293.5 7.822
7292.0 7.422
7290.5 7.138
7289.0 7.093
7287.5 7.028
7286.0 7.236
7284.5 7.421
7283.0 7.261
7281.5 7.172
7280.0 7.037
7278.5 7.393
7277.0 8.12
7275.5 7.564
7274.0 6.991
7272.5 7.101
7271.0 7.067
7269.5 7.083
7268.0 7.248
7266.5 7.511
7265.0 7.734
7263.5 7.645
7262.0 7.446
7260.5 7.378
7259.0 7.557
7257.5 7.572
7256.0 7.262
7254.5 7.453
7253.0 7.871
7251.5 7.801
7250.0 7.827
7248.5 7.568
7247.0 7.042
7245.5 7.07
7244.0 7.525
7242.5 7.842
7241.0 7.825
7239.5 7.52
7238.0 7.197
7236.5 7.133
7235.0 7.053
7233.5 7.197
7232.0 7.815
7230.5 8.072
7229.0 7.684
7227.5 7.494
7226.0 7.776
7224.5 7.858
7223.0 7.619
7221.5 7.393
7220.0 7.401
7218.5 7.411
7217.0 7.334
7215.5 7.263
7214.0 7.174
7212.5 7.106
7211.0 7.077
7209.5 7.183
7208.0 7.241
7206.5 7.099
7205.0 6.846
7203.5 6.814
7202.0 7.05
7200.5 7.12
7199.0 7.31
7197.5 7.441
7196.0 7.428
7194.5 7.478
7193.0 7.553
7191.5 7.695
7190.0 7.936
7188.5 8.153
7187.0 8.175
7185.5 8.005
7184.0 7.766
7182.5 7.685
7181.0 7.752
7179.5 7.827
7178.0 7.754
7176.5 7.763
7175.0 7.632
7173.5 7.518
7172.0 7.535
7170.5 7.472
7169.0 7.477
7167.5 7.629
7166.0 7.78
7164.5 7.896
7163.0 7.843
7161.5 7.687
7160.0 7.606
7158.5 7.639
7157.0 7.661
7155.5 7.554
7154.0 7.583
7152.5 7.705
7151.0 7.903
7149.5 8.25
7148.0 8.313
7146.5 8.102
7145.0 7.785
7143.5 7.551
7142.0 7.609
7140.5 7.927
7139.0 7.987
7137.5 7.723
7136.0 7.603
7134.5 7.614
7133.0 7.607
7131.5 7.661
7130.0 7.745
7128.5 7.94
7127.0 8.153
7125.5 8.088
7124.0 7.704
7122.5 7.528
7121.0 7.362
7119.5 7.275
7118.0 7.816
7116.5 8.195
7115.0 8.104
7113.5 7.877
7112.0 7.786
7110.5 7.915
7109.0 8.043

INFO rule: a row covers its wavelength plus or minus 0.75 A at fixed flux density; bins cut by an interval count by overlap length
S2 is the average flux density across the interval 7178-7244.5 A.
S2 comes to 7.49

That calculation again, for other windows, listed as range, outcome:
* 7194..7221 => 7.21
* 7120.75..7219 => 7.62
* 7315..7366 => 7.44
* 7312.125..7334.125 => 7.12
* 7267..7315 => 7.21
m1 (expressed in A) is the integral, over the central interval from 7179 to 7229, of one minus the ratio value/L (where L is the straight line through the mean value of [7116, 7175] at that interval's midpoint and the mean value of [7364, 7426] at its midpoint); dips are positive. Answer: 1.3 A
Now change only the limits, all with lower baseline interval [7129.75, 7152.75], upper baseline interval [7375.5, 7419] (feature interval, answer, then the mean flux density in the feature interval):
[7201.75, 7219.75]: 1.38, 7.14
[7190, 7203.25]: 0.62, 7.39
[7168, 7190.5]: 0.04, 7.76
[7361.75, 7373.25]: 0.49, 7.23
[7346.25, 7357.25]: -0.10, 7.64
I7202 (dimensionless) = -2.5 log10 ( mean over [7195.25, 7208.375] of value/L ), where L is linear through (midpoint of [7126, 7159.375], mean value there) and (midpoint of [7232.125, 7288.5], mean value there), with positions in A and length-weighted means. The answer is 0.067 mag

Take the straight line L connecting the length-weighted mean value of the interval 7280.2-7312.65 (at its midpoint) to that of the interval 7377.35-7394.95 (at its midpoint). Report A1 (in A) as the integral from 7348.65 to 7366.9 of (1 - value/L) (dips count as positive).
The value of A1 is -0.3 A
